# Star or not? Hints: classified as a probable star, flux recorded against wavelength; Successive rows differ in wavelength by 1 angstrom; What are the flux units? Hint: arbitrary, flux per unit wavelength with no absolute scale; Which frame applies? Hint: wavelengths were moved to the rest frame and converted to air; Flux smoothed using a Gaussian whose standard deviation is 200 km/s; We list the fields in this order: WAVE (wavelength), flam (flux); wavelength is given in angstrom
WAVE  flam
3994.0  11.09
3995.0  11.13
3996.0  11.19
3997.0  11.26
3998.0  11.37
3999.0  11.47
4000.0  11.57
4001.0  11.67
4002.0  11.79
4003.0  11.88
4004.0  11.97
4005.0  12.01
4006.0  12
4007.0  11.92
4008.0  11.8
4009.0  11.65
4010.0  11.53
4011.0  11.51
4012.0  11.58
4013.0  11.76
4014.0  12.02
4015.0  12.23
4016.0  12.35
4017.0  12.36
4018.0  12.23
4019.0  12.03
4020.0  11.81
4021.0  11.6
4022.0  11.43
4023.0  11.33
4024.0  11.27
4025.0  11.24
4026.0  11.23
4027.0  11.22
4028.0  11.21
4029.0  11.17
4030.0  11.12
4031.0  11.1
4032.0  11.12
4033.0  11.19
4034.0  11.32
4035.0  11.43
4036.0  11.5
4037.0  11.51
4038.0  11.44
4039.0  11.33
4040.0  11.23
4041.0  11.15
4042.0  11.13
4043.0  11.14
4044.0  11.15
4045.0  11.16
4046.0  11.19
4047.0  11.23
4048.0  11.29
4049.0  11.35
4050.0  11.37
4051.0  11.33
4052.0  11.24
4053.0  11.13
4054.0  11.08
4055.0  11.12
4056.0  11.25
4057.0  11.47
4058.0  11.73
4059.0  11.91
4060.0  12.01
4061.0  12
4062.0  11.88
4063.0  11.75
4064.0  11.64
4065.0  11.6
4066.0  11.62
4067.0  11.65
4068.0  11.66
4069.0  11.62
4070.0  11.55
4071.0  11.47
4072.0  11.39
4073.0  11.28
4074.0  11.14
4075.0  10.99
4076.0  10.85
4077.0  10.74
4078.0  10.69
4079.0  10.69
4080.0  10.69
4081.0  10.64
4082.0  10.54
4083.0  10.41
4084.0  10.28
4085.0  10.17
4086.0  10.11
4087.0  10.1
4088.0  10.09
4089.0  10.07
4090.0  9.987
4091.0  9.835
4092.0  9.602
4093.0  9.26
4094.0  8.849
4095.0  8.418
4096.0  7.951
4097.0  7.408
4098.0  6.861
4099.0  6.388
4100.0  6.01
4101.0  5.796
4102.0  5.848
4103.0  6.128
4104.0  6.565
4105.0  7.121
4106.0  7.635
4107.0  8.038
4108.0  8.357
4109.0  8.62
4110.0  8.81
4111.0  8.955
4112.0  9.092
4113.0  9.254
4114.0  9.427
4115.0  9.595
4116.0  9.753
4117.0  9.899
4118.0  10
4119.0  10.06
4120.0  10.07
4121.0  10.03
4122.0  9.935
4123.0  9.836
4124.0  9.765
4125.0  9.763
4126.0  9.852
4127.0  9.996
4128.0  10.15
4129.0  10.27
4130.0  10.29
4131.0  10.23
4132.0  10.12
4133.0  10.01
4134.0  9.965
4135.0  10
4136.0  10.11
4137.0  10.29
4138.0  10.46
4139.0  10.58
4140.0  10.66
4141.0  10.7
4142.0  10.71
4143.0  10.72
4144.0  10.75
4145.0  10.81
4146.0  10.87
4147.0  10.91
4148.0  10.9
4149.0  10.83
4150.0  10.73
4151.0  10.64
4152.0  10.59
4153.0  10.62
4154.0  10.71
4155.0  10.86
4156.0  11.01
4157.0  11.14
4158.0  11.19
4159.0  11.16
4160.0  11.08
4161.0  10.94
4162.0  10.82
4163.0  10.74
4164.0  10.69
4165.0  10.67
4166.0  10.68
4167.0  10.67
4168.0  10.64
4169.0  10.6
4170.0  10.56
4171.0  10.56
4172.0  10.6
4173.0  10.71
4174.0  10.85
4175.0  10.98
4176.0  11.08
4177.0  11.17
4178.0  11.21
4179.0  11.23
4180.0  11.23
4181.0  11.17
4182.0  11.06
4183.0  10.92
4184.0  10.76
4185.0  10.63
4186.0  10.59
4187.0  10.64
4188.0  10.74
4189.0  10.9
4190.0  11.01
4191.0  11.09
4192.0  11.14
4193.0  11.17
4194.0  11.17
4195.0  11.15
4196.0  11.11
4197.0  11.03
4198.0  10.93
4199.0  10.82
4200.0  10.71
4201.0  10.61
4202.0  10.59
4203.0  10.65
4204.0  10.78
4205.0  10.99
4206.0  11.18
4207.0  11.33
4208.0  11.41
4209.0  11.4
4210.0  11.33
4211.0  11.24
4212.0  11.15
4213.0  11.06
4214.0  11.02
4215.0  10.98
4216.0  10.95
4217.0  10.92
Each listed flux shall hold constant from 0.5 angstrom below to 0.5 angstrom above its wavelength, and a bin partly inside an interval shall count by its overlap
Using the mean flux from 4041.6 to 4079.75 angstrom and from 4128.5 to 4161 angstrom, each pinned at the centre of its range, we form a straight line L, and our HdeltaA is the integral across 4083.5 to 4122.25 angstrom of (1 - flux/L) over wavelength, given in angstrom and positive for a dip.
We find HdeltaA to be 8.0 angstrom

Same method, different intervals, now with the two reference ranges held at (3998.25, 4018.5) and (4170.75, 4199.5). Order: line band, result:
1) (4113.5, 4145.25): 3.09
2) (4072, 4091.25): 1.62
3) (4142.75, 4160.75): 0.42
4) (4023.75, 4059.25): 1.26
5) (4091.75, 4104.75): 4.72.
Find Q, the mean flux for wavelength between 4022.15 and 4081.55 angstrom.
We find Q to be 11.3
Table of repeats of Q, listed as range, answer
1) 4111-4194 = 10.5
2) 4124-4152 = 10.4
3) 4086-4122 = 8.61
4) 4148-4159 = 10.8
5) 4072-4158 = 9.72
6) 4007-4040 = 11.6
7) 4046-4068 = 11.5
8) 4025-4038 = 11.3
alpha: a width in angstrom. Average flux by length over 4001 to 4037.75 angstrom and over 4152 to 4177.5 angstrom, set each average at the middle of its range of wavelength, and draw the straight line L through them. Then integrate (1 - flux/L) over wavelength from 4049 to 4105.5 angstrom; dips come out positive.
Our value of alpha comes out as 5.9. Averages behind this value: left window 11.6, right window 10.8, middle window 10.1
